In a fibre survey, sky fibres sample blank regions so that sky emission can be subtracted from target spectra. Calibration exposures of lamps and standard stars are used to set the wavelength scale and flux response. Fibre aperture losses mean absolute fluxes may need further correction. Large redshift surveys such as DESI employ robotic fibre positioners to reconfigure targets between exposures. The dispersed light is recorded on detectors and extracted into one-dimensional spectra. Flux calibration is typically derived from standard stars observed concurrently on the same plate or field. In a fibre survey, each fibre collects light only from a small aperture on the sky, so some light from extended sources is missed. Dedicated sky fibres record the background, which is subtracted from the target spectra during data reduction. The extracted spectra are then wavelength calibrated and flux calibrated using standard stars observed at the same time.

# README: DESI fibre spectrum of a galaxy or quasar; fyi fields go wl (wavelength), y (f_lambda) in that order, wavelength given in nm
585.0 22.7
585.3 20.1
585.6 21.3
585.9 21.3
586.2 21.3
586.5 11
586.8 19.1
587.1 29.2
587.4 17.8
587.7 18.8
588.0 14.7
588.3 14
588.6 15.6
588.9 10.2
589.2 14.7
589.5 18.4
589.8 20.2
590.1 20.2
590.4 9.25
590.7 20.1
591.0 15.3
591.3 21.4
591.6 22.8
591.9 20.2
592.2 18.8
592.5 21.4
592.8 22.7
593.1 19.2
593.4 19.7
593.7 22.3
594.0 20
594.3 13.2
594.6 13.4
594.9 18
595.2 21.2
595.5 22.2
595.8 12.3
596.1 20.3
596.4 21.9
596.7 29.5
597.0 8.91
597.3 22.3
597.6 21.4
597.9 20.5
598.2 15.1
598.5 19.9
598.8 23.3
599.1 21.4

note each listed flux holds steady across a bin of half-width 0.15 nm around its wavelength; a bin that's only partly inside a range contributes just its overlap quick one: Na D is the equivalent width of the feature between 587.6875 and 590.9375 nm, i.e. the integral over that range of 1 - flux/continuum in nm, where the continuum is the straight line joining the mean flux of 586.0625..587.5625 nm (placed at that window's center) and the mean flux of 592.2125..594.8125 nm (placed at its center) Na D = 0.59 nm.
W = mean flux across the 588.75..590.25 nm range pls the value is 16.7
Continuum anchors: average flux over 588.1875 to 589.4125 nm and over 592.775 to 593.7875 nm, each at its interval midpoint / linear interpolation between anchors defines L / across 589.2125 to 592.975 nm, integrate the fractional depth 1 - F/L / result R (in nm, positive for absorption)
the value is -0.38 nm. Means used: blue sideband 13.9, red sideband 20.7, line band 19.1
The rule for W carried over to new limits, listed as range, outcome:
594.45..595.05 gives 15.7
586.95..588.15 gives 20.1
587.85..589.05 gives 13.6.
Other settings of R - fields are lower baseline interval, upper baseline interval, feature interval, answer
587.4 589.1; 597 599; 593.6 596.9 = -0.177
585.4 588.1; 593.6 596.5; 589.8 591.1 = 0.156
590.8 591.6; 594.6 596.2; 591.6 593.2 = -0.145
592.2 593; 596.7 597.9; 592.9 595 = 0.270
